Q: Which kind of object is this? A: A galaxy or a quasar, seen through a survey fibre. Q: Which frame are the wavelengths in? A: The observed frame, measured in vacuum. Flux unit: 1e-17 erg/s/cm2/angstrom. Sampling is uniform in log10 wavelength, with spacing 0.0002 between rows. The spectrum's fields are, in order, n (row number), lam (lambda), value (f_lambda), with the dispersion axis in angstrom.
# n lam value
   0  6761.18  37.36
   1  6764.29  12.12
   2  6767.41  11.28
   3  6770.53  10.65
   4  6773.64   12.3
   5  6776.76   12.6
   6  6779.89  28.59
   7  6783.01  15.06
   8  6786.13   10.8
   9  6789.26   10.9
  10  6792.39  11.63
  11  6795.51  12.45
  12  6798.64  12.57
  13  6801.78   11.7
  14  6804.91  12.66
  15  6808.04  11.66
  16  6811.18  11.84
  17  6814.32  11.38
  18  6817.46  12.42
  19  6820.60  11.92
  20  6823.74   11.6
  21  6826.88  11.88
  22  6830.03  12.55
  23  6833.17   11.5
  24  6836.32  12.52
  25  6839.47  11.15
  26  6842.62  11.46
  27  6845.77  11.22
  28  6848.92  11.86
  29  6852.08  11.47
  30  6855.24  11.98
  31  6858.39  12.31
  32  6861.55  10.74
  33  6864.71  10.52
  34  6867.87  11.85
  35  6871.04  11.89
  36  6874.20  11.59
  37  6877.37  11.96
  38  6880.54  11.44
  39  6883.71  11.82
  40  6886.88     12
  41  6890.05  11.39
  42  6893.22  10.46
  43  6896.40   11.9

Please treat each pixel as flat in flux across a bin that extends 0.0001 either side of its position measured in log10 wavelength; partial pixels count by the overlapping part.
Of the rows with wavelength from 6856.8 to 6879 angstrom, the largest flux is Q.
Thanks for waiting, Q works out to 12.31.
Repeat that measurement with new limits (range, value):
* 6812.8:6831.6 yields 12.55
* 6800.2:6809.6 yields 12.66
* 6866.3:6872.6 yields 11.89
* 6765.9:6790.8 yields 28.59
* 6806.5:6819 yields 12.42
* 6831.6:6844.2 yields 12.52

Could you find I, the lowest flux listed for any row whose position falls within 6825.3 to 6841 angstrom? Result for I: 11.15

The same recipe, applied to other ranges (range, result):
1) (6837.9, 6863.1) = 10.74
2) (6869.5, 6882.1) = 11.44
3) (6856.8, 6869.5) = 10.52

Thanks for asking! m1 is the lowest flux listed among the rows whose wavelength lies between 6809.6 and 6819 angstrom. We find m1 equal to 11.38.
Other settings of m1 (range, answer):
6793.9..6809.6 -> 11.66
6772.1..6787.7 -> 10.8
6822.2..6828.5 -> 11.6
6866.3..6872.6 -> 11.85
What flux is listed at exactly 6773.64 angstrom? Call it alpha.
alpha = 12.3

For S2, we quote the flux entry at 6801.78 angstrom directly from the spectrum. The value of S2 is 11.7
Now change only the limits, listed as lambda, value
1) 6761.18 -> 37.36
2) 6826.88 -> 11.88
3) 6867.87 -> 11.85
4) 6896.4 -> 11.9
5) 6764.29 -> 12.12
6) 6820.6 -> 11.92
